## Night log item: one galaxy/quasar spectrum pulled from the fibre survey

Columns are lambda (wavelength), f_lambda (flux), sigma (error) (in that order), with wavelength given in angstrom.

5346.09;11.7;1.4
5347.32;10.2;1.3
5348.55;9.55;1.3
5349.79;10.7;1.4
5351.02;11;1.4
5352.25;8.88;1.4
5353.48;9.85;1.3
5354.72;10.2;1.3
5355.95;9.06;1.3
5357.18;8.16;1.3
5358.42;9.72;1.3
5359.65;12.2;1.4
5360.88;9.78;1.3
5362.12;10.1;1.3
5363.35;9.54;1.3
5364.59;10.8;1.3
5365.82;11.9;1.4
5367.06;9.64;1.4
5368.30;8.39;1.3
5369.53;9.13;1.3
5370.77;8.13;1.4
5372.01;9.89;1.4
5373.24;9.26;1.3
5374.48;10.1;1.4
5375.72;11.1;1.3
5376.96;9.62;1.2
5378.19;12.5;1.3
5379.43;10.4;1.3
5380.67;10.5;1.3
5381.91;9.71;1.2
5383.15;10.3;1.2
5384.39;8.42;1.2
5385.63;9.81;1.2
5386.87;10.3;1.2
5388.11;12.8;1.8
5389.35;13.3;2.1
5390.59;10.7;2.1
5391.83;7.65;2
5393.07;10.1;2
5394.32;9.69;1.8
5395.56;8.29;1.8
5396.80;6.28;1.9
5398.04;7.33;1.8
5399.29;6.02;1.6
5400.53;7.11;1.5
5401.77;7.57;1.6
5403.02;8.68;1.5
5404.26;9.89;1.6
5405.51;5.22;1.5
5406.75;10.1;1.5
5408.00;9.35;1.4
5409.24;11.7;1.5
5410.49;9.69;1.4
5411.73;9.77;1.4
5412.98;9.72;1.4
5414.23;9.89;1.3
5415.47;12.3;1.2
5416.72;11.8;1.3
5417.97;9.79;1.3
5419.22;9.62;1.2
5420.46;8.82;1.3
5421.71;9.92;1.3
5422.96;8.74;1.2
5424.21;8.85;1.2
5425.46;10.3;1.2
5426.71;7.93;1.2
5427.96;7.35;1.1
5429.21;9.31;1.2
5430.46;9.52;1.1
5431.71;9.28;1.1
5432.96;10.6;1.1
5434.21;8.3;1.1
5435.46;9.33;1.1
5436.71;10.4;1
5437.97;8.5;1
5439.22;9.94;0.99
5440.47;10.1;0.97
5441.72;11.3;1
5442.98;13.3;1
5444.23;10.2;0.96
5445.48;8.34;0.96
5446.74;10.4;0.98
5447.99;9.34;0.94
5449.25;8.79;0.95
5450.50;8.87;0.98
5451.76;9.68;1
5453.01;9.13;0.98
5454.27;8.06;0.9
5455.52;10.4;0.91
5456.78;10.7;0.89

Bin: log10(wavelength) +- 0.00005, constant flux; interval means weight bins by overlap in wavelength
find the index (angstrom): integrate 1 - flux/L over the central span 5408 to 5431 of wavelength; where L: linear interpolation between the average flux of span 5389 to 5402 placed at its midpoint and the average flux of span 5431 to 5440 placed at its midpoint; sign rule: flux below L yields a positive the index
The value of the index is -1.6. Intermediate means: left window 8.48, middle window 9.71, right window 9.49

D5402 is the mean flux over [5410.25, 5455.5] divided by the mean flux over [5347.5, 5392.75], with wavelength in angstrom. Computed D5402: 0.96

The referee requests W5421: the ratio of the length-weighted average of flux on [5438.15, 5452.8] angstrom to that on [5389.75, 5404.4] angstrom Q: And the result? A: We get 1.2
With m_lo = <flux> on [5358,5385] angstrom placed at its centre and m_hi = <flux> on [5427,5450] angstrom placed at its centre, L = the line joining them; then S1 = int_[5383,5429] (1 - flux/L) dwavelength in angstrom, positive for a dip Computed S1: 2.5 angstrom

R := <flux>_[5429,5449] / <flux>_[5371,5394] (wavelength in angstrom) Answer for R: 0.96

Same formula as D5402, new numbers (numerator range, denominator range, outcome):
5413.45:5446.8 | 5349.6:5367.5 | 0.97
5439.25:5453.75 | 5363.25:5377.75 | 1.01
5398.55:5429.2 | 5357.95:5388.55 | 0.90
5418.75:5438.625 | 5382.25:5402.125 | 1.00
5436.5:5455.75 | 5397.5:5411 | 1.16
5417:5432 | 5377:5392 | 0.87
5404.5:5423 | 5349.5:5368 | 0.97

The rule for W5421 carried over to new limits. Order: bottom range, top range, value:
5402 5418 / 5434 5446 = 1.03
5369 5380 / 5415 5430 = 0.95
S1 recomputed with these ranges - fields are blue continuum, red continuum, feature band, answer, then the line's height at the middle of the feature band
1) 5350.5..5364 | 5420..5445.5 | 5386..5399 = 0.23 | 9.72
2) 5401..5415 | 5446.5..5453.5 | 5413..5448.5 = -1.83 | 9.29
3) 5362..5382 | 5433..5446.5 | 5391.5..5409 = 3.24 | 10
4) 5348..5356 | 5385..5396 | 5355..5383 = 0.34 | 10.1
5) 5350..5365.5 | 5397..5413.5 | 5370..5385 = -0.94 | 9.4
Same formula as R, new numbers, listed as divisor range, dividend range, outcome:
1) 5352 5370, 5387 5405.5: 0.90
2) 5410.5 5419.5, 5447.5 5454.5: 0.87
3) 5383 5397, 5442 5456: 0.98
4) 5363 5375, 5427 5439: 0.95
